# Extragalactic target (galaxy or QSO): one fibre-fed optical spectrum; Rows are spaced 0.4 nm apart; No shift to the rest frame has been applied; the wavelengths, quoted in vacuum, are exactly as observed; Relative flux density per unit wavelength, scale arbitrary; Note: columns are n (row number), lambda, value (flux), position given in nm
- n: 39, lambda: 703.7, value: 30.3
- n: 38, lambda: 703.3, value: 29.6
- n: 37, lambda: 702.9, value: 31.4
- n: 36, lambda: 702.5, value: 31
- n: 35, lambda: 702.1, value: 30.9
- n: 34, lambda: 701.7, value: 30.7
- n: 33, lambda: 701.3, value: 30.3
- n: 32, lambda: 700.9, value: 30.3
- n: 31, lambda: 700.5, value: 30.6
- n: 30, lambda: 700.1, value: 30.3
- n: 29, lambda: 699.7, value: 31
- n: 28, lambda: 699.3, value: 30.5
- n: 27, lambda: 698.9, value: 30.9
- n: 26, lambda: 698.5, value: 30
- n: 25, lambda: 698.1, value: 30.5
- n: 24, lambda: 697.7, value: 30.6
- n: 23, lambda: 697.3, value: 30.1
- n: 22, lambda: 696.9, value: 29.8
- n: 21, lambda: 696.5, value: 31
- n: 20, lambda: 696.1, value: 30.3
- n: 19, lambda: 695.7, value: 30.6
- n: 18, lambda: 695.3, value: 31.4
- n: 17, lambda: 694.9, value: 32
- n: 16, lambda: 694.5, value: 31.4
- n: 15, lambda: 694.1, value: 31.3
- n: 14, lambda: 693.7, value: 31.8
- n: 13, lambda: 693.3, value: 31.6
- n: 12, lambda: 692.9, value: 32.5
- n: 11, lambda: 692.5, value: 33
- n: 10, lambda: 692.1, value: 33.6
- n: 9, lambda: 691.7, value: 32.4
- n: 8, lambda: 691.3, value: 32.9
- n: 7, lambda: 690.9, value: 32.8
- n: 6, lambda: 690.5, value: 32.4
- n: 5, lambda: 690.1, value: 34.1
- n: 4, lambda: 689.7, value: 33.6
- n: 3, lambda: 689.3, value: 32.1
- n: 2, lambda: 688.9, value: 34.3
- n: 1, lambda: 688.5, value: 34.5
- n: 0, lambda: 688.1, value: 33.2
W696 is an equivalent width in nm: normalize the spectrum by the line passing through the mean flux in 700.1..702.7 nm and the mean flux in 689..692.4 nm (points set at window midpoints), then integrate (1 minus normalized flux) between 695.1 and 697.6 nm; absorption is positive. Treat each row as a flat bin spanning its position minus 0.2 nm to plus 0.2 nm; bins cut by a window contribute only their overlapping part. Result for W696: 0.10 nm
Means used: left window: 33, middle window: 30.5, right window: 30.6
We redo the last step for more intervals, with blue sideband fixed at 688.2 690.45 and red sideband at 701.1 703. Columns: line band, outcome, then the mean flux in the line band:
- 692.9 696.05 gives 0.10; 31.5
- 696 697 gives 0.05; 30.4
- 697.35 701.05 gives 0.11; 30.5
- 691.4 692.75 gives 0.00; 33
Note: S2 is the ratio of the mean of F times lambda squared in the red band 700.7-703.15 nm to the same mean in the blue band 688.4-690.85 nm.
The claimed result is 0.95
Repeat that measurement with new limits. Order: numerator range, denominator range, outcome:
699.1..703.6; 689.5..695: 0.97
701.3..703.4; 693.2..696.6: 1.00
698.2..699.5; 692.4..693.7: 0.96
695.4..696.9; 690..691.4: 0.94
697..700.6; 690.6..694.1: 0.96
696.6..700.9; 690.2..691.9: 0.95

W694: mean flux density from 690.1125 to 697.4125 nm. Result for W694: 31.8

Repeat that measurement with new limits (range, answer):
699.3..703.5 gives 30.6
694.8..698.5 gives 30.6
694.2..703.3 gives 30.7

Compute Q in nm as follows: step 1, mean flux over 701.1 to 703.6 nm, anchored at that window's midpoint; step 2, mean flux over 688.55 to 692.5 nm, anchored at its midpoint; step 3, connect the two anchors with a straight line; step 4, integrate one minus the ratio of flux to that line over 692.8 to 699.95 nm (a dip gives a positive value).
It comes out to 0.22 nm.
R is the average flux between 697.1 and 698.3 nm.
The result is 30.4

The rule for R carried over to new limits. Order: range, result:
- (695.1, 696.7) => 30.8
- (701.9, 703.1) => 31.1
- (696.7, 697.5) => 29.9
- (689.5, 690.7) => 33.4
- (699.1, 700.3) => 30.6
